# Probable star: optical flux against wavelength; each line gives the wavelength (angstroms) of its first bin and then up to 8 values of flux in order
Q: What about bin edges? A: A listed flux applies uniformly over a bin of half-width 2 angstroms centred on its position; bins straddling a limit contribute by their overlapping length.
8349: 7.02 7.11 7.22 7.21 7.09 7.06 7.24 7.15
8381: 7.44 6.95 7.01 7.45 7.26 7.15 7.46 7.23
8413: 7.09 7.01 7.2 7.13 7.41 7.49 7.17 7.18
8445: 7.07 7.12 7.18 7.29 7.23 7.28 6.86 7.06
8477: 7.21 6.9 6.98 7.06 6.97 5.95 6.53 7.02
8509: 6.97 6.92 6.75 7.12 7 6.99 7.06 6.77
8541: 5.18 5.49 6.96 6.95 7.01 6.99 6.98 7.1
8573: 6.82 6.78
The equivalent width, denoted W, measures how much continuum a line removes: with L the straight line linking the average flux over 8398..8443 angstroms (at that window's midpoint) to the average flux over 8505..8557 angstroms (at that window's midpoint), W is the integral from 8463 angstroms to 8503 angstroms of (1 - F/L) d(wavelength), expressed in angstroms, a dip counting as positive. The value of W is 0.3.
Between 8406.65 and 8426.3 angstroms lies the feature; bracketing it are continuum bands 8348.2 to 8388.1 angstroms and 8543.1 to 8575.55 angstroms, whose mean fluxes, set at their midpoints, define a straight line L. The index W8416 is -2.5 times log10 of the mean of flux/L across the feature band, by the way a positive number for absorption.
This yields -0.012 mag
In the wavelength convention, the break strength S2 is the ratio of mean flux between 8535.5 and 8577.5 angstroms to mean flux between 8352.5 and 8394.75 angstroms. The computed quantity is 0.9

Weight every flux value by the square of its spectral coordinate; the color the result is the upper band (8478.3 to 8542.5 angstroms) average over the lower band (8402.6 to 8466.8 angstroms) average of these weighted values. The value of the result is 1.0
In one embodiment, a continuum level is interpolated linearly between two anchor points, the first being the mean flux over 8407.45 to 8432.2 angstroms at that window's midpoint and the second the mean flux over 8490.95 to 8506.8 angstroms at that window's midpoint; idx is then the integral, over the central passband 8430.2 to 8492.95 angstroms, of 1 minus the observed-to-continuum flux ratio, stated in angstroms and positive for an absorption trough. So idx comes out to -2.3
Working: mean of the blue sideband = 7.19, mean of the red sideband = 6.61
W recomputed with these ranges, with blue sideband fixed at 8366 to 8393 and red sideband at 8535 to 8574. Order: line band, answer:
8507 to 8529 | -0.7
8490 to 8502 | 0.5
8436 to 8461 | -0.8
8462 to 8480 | -0.6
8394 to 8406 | -0.3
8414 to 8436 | -0.7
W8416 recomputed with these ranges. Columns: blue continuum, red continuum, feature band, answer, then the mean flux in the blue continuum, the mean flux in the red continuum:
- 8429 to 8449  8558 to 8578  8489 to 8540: 0.04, 7.24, 6.95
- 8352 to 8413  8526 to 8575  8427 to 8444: -0.04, 7.2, 6.7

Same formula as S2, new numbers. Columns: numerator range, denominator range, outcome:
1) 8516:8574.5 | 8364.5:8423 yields 0.94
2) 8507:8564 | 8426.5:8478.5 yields 0.94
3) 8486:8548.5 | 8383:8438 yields 0.92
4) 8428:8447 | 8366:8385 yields 1.01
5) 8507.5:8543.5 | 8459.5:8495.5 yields 0.96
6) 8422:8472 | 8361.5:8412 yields 1.00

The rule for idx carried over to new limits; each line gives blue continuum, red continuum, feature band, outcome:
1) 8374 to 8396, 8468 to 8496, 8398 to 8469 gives -1.19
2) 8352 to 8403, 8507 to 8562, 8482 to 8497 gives -0.01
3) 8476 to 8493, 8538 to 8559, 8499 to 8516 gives -0.20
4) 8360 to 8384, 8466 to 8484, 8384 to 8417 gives -0.25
